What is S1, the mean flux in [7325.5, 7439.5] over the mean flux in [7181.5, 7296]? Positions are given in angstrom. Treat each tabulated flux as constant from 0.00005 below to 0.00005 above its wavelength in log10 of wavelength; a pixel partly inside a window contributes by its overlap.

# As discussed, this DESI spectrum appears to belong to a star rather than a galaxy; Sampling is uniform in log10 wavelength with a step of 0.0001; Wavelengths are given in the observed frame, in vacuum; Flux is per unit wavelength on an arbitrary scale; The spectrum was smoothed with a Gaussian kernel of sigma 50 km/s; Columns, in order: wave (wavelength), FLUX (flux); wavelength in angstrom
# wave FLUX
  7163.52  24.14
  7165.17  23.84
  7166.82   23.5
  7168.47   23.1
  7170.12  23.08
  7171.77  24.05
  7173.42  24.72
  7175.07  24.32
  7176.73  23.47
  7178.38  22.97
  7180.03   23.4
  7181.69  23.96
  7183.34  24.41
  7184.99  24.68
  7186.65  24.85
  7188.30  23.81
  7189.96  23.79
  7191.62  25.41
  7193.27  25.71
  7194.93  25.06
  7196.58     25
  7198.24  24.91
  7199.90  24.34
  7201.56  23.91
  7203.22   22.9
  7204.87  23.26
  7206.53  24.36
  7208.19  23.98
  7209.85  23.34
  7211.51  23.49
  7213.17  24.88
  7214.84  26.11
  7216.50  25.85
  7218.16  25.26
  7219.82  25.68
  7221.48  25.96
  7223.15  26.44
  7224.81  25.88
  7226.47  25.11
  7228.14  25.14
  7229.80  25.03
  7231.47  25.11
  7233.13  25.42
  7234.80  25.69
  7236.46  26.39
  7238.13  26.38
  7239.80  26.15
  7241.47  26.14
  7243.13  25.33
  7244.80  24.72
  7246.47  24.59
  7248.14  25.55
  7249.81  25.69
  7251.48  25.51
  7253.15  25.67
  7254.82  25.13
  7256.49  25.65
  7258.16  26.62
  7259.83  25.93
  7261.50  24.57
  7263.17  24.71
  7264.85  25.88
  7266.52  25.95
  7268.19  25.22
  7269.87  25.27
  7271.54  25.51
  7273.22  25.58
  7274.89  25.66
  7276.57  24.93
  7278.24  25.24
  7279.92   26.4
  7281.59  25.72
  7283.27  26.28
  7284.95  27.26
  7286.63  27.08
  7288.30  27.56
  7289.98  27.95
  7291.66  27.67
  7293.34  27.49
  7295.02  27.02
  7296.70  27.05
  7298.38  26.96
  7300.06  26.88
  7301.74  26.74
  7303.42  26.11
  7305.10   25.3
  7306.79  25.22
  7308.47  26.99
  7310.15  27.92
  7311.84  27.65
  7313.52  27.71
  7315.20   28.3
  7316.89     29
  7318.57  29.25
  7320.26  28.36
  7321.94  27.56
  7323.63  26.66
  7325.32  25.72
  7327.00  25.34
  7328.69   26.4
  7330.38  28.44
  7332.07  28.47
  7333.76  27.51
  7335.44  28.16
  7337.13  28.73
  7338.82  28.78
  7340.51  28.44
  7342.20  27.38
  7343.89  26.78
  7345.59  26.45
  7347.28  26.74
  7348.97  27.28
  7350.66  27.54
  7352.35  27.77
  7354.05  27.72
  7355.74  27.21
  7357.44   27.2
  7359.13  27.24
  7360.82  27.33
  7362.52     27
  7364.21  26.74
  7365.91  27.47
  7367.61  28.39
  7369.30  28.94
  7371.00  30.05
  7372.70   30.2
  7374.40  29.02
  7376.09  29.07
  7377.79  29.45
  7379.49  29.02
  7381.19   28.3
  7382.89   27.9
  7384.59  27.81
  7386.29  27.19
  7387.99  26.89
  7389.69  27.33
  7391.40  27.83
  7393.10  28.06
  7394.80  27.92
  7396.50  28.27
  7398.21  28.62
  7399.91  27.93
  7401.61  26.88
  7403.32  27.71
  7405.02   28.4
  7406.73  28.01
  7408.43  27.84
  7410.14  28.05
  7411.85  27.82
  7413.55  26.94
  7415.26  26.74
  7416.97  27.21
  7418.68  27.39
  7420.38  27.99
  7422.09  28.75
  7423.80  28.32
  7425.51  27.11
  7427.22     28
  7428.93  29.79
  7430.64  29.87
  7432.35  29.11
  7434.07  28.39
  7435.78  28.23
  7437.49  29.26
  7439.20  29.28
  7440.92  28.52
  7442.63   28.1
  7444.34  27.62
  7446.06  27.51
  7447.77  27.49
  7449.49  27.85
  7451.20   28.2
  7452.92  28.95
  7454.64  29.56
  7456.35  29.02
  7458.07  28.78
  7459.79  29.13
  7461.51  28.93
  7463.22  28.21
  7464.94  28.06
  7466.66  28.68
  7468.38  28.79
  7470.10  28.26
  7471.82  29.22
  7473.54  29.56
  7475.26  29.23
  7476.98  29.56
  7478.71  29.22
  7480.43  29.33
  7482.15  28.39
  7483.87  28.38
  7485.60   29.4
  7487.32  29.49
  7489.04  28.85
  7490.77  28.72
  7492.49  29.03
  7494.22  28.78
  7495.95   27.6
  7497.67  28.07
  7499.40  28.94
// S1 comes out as 1.1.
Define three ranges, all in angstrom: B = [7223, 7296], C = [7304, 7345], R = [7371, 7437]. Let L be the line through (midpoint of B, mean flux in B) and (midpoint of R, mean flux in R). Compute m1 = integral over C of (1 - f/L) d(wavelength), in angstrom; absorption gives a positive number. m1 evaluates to -0.9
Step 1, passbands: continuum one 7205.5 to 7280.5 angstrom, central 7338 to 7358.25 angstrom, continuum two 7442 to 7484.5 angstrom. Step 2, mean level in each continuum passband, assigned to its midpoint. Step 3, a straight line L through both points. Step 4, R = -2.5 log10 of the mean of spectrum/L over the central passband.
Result -0.019 mag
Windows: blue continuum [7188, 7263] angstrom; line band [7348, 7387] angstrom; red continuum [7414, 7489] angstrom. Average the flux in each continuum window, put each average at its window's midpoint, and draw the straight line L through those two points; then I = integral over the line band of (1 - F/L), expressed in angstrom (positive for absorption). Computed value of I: -1.1 angstrom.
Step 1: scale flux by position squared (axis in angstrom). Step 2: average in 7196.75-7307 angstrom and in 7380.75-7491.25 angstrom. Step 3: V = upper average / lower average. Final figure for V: 1.16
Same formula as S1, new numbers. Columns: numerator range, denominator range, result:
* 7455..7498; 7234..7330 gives 1.09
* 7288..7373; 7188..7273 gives 1.09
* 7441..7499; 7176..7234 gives 1.16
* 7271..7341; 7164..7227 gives 1.11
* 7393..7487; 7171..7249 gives 1.14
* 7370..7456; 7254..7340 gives 1.06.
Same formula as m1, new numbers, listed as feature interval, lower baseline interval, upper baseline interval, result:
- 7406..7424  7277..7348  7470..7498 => 0.3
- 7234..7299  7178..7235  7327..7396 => -0.1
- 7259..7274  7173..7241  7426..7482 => 0.2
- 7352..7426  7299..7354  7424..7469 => 0.1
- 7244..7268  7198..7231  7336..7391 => 0.2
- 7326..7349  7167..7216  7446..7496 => -0.8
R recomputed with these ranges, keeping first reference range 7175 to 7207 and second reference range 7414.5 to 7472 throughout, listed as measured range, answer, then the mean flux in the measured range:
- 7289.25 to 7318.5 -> -0.05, 27.2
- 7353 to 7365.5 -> -0.01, 27.2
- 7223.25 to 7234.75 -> -0.02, 25.4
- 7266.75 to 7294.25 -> -0.02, 26.3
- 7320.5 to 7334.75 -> -0.02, 27.1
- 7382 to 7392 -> 0.00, 27.5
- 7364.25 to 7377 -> -0.06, 28.9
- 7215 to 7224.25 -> -0.05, 25.9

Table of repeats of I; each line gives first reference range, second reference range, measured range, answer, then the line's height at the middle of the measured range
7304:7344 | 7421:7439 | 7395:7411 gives 0.2 angstrom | 28.4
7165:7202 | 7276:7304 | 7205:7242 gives -0.2 angstrom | 25.2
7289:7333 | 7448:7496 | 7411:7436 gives 0.2 angstrom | 28.3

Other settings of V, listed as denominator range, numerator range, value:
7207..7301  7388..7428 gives 1.12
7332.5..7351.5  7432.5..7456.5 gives 1.06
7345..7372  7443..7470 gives 1.06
